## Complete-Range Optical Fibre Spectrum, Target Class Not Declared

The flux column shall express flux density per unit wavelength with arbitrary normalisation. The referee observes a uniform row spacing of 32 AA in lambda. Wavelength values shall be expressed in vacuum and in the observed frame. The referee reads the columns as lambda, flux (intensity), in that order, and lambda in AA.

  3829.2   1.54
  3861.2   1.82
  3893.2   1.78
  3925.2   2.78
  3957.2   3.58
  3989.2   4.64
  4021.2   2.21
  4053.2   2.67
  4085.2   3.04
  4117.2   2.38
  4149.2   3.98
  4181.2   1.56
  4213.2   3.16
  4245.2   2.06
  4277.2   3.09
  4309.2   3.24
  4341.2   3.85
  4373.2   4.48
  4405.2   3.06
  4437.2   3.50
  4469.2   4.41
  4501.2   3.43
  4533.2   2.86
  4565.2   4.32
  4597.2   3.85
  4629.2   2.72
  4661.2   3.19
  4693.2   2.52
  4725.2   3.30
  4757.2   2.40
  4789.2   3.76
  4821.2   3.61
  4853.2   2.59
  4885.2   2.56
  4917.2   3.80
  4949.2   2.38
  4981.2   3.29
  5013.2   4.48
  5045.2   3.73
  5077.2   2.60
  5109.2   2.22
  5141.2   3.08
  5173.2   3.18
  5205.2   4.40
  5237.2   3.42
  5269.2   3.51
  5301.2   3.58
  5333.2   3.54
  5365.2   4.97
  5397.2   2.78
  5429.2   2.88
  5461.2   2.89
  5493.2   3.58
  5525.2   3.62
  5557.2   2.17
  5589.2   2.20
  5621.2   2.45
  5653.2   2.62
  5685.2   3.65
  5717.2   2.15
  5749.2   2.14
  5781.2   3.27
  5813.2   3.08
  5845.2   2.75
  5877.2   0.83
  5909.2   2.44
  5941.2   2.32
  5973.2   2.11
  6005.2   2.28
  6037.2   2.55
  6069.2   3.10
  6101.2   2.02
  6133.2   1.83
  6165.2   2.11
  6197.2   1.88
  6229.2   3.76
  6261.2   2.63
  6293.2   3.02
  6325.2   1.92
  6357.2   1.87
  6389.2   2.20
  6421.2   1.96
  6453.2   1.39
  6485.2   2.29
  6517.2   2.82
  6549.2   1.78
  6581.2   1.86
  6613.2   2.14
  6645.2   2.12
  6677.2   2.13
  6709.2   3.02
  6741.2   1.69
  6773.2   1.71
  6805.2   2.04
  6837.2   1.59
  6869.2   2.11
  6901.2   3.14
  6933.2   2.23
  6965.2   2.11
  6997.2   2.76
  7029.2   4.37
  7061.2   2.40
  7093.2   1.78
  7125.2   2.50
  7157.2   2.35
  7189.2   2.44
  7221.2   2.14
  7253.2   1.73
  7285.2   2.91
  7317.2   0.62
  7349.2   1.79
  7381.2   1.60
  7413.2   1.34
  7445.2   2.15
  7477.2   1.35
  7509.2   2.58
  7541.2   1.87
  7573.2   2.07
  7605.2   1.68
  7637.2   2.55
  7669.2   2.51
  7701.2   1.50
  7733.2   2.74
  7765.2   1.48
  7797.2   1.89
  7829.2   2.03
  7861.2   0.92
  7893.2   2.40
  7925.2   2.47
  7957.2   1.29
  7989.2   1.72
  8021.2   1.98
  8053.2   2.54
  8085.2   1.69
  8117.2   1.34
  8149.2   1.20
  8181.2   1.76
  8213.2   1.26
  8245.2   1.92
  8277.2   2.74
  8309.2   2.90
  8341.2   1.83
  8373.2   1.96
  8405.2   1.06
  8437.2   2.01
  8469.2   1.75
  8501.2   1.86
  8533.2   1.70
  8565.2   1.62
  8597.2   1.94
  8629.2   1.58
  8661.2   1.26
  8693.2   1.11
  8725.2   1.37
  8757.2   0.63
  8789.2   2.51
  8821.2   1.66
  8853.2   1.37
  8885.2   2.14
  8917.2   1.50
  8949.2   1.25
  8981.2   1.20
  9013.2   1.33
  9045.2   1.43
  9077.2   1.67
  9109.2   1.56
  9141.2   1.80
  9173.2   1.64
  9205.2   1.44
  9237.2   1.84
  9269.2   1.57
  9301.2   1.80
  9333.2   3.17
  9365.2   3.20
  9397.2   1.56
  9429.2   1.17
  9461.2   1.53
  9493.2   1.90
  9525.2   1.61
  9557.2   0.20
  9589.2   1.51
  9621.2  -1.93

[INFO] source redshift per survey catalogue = 0.07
